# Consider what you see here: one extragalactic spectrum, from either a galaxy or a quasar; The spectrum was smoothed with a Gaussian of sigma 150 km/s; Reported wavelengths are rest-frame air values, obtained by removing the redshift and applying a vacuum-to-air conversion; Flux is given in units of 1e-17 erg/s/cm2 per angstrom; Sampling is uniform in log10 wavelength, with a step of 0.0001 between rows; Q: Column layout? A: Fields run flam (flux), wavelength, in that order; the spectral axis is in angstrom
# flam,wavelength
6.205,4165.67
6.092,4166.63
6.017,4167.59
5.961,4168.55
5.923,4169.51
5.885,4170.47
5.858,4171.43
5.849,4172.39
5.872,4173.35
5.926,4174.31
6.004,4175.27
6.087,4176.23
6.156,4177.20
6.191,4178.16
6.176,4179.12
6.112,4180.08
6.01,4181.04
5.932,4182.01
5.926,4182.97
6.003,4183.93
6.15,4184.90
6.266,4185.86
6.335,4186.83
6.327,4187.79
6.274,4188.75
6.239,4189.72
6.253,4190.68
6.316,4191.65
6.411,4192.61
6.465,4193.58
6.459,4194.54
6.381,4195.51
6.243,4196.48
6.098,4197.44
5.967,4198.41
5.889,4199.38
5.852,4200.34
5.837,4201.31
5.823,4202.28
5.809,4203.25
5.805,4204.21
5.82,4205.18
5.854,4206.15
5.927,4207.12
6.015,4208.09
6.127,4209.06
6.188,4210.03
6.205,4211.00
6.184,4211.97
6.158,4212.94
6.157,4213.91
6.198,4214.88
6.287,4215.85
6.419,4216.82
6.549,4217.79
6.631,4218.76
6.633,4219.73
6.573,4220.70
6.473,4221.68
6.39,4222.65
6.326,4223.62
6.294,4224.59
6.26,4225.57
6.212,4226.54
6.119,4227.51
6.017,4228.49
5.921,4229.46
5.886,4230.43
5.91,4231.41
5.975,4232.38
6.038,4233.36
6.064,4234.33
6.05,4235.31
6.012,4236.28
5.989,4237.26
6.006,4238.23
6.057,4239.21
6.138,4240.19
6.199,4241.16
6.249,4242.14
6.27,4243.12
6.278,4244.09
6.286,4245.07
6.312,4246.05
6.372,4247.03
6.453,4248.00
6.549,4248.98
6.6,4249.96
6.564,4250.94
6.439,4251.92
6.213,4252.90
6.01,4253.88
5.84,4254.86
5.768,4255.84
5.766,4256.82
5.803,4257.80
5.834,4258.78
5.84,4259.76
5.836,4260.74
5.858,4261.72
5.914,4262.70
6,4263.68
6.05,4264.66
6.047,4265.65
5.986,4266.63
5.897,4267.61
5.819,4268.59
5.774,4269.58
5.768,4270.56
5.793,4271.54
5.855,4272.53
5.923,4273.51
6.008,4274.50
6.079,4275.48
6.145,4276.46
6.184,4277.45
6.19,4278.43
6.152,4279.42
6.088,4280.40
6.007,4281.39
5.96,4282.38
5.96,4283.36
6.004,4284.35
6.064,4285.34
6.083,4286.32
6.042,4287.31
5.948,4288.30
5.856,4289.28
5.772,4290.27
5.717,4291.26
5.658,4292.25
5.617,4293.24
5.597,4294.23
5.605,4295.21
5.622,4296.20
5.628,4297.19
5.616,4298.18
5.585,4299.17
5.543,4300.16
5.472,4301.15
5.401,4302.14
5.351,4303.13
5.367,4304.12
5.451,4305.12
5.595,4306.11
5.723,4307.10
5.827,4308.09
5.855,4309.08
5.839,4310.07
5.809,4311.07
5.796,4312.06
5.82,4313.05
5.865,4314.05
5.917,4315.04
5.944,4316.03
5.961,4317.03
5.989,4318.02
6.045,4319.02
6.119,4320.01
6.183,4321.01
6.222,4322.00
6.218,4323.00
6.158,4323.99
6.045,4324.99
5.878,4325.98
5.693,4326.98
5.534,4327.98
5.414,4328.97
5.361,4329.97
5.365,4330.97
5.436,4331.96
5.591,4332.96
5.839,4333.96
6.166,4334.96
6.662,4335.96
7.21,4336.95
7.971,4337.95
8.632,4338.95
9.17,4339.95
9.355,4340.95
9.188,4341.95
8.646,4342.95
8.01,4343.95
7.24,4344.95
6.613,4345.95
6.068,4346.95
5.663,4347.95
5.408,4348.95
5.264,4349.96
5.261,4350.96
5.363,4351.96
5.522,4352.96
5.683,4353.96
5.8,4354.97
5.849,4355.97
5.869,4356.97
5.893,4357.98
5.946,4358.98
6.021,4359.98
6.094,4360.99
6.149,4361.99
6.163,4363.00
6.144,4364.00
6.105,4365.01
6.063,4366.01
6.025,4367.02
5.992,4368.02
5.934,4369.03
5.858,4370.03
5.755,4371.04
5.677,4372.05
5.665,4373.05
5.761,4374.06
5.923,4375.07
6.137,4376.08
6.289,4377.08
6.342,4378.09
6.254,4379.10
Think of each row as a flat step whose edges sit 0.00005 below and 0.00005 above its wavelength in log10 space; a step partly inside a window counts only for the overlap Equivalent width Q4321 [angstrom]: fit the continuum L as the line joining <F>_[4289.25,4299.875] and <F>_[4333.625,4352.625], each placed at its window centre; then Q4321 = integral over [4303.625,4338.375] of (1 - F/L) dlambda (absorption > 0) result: 2.5 angstrom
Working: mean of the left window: 5.65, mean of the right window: 7.04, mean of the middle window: 5.94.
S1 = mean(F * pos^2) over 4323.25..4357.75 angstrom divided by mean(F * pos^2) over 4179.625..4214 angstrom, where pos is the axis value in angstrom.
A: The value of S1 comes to 1.13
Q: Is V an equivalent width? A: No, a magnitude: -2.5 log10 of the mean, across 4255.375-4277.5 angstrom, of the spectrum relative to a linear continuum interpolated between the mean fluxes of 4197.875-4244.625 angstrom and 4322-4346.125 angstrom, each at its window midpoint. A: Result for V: 0.09 mag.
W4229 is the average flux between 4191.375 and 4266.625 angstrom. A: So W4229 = 6.14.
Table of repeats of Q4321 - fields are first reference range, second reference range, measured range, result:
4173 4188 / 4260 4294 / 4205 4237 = -0.8 angstrom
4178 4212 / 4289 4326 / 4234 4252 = -0.9 angstrom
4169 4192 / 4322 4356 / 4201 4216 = 0.3 angstrom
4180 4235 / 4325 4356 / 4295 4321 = 2.7 angstrom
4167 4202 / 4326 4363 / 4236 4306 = 3.6 angstrom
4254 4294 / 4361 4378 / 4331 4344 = -3.2 angstrom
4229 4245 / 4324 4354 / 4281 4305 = 2.2 angstrom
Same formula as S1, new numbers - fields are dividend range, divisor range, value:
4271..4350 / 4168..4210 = 1.07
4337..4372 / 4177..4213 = 1.14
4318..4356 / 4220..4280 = 1.10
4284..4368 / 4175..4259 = 1.04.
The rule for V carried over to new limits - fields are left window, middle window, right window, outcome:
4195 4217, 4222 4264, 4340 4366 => 0.00 mag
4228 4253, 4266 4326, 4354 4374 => 0.04 mag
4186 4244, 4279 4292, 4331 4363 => 0.07 mag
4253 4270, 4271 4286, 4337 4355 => 0.01 mag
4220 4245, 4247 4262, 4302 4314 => -0.02 mag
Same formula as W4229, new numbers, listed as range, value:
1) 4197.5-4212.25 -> 5.95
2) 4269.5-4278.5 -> 5.98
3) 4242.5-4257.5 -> 6.24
